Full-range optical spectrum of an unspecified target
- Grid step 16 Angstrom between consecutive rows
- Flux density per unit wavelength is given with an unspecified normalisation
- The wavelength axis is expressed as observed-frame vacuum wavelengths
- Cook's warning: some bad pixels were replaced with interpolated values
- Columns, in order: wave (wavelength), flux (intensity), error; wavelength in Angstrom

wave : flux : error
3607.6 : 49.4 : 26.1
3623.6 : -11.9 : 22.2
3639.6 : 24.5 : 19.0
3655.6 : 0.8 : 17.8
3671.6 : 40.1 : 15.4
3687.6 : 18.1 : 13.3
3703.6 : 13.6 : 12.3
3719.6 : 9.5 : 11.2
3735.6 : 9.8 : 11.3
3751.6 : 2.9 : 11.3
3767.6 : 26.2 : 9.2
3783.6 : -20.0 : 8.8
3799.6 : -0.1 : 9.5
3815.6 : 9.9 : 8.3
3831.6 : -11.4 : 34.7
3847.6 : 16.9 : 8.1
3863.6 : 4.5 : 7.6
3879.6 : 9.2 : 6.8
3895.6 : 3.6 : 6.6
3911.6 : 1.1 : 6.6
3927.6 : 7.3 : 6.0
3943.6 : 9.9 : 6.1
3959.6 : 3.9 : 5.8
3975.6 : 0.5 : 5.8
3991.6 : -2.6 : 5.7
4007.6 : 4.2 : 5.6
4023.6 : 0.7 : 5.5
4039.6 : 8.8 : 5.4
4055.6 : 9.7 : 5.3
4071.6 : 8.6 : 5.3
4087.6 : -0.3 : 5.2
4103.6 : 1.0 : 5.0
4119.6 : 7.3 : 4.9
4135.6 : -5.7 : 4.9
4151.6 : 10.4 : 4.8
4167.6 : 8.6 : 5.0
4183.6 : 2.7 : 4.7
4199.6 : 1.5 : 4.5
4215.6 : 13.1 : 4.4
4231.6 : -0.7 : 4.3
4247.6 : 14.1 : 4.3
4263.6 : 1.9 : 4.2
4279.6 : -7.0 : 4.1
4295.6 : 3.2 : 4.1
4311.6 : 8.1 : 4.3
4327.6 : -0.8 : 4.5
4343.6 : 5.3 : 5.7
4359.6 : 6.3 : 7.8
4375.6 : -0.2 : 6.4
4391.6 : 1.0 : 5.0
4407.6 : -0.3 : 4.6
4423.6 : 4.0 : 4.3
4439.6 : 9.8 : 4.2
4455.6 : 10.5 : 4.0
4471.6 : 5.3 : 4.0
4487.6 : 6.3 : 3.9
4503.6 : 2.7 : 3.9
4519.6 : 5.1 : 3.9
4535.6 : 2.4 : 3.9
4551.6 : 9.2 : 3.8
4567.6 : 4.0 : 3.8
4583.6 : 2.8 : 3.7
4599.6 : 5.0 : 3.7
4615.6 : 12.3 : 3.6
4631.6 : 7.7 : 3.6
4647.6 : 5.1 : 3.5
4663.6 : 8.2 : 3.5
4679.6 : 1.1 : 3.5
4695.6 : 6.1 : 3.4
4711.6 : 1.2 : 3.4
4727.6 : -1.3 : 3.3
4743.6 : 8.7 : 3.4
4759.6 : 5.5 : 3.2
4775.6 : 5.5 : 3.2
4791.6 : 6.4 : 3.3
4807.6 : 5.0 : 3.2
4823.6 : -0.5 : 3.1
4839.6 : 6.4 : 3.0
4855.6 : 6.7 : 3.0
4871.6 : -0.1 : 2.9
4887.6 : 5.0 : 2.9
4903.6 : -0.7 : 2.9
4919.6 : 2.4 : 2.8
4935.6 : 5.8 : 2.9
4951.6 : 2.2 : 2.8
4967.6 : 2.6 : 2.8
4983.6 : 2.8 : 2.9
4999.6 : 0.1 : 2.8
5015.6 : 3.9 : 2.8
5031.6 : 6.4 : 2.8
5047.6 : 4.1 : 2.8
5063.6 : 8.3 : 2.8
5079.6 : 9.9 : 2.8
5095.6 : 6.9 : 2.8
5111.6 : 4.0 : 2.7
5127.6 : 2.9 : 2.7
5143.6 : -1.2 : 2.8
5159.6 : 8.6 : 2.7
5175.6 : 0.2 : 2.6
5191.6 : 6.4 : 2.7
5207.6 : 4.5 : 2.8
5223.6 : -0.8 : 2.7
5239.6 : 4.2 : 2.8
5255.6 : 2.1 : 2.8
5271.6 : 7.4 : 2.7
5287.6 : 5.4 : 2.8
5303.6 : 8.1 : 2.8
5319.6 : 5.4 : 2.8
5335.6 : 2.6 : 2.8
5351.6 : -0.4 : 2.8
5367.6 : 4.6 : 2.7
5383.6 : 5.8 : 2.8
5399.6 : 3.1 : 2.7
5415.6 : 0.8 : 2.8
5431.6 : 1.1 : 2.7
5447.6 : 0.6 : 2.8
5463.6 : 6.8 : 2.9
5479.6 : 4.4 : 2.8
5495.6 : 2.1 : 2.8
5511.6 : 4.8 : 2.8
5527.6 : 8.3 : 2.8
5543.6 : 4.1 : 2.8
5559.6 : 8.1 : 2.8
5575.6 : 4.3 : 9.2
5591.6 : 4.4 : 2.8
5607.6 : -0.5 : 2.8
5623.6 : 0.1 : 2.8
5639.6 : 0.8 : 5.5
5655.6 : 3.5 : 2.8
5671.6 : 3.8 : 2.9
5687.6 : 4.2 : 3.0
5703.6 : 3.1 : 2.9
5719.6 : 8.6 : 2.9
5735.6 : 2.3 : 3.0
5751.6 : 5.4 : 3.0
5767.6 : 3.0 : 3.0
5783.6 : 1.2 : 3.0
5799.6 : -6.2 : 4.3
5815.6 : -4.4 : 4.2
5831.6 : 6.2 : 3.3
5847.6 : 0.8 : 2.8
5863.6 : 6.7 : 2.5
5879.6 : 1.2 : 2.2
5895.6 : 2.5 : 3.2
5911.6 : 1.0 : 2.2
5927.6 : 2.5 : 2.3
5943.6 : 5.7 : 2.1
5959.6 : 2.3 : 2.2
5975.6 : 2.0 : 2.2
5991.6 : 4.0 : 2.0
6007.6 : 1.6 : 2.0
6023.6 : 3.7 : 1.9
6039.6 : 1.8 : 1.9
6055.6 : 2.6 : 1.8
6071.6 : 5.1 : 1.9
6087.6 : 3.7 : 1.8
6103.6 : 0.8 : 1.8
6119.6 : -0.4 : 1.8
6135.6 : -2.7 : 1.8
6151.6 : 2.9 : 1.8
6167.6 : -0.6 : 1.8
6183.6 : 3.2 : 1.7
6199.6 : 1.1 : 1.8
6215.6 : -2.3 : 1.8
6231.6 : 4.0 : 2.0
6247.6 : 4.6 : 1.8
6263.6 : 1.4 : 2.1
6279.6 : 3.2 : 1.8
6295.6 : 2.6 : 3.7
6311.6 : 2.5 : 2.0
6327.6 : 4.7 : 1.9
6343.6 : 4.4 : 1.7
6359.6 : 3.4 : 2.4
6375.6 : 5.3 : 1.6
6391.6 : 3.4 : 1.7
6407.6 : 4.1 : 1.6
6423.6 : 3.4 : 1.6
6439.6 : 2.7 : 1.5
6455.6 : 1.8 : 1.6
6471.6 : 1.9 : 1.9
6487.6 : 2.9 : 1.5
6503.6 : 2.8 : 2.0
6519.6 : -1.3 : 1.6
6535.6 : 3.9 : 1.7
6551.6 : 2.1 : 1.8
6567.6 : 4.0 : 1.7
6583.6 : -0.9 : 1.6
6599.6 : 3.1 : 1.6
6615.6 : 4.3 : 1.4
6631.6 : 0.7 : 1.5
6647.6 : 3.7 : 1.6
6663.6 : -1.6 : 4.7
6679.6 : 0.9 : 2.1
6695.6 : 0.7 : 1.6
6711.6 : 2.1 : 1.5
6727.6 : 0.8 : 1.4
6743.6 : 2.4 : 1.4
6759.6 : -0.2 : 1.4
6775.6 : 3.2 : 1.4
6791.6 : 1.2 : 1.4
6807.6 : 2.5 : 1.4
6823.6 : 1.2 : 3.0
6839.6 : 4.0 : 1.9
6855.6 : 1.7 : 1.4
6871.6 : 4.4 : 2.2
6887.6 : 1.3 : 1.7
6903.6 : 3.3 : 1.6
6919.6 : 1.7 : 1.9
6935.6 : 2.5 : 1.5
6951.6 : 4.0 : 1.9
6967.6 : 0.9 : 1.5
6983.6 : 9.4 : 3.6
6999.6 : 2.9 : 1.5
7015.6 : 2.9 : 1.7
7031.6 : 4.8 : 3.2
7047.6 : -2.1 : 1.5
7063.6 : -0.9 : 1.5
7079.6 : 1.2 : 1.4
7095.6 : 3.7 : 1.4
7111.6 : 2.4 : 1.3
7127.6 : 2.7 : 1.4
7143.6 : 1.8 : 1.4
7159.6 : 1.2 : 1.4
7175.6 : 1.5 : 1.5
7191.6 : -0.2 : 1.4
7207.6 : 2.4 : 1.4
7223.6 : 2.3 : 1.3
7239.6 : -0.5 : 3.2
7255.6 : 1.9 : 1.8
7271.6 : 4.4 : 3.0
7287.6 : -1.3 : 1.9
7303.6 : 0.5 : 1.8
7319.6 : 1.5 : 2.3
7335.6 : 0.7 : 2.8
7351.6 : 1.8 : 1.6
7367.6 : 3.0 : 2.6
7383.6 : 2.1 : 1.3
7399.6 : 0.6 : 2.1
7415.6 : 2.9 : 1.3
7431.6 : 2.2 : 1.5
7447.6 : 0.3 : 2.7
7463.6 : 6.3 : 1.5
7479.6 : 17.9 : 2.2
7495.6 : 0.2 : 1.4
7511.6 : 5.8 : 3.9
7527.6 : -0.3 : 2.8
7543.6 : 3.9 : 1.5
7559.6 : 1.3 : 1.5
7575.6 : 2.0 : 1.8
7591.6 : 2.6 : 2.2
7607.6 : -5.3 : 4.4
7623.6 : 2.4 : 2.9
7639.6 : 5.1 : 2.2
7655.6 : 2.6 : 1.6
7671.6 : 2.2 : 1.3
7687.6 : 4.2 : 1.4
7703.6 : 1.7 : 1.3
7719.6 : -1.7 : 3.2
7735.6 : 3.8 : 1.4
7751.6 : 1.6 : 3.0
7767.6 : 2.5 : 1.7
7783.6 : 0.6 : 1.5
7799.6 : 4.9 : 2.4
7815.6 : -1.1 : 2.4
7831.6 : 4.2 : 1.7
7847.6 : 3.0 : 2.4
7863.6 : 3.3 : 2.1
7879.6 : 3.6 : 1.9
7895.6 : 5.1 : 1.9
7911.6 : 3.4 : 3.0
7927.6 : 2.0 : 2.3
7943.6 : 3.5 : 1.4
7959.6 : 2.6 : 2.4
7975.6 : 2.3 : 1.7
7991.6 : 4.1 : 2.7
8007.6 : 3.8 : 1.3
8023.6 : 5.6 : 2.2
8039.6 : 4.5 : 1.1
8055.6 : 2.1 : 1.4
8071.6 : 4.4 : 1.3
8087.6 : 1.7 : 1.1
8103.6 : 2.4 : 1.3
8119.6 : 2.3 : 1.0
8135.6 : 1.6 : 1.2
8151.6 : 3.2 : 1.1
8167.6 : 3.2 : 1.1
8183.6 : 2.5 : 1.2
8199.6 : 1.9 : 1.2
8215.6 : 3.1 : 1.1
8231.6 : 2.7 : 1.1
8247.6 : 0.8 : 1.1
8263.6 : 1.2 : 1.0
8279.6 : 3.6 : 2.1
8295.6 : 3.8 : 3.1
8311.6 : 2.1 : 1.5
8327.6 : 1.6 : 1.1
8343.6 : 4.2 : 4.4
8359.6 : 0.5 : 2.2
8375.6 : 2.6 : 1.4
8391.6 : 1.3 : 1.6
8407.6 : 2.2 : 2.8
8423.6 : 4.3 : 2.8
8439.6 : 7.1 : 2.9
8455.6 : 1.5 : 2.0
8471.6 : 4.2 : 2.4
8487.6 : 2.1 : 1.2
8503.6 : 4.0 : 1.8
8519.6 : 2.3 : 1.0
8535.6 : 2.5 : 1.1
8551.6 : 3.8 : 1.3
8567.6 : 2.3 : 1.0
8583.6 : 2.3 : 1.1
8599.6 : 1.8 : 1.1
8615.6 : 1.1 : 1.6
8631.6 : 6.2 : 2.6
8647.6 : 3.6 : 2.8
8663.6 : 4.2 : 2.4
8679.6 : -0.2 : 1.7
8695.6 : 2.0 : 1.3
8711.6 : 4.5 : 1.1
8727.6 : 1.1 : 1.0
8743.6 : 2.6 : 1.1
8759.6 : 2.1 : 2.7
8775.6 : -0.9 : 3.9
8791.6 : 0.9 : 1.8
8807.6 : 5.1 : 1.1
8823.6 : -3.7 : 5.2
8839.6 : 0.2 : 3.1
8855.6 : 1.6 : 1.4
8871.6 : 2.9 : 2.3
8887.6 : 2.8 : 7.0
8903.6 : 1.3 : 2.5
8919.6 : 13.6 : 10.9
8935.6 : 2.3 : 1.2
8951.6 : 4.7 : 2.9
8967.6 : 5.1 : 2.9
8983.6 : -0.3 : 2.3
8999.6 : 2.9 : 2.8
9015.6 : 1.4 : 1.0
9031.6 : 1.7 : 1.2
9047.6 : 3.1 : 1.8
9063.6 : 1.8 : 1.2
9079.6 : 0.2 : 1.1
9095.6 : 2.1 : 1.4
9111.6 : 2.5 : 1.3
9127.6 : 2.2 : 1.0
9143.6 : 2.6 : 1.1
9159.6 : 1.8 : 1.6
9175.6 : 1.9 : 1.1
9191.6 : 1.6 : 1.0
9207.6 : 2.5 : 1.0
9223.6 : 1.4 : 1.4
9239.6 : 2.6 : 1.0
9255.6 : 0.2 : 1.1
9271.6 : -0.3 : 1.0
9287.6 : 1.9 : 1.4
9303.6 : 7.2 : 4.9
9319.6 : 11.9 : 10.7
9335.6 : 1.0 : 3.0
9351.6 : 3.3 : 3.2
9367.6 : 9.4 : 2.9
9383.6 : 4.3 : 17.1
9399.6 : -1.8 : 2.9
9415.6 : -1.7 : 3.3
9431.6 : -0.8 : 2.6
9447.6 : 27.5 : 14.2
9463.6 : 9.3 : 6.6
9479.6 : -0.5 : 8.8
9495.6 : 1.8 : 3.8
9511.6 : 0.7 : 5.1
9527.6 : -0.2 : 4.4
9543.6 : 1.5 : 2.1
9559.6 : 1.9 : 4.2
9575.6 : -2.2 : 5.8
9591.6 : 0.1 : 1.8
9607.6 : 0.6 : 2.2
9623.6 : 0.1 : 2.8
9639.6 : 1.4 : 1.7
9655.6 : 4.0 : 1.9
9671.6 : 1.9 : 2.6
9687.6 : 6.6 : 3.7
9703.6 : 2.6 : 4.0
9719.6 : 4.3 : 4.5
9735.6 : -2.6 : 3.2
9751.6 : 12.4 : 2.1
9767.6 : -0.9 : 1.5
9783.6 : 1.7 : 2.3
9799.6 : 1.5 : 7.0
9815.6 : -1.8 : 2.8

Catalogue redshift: 1.005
